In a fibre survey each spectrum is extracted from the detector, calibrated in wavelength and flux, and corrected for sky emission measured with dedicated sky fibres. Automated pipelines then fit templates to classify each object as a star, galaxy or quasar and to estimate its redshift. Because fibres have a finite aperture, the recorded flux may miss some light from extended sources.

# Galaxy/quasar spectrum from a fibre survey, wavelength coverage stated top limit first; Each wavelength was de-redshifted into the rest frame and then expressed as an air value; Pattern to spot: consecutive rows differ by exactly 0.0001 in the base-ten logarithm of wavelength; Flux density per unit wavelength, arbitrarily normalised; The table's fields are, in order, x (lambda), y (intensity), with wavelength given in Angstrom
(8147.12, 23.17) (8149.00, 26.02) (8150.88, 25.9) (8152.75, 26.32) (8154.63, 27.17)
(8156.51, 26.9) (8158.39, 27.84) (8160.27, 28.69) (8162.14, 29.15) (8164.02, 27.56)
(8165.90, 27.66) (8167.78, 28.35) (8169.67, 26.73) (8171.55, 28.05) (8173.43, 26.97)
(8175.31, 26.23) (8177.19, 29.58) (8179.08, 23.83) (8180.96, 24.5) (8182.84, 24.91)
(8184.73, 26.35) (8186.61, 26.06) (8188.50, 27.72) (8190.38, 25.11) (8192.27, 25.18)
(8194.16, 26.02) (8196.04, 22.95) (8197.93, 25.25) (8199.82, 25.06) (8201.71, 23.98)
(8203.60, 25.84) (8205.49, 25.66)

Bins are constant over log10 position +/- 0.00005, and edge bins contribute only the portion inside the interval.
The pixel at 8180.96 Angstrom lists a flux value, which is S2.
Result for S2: 24.5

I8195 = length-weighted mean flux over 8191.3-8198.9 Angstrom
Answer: 24.8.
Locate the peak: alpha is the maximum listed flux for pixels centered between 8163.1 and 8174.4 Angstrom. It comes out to 28.35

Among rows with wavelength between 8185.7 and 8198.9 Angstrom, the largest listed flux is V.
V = 27.72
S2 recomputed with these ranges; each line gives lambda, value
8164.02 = 27.56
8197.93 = 25.25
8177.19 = 29.58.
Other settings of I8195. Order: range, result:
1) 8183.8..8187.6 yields 26.2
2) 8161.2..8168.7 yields 28.2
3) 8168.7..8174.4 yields 27.2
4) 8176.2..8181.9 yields 26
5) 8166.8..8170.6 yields 27.5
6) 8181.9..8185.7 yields 25.6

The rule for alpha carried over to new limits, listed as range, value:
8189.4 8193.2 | 25.18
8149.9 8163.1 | 29.15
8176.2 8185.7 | 29.58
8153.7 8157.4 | 27.17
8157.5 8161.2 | 28.69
